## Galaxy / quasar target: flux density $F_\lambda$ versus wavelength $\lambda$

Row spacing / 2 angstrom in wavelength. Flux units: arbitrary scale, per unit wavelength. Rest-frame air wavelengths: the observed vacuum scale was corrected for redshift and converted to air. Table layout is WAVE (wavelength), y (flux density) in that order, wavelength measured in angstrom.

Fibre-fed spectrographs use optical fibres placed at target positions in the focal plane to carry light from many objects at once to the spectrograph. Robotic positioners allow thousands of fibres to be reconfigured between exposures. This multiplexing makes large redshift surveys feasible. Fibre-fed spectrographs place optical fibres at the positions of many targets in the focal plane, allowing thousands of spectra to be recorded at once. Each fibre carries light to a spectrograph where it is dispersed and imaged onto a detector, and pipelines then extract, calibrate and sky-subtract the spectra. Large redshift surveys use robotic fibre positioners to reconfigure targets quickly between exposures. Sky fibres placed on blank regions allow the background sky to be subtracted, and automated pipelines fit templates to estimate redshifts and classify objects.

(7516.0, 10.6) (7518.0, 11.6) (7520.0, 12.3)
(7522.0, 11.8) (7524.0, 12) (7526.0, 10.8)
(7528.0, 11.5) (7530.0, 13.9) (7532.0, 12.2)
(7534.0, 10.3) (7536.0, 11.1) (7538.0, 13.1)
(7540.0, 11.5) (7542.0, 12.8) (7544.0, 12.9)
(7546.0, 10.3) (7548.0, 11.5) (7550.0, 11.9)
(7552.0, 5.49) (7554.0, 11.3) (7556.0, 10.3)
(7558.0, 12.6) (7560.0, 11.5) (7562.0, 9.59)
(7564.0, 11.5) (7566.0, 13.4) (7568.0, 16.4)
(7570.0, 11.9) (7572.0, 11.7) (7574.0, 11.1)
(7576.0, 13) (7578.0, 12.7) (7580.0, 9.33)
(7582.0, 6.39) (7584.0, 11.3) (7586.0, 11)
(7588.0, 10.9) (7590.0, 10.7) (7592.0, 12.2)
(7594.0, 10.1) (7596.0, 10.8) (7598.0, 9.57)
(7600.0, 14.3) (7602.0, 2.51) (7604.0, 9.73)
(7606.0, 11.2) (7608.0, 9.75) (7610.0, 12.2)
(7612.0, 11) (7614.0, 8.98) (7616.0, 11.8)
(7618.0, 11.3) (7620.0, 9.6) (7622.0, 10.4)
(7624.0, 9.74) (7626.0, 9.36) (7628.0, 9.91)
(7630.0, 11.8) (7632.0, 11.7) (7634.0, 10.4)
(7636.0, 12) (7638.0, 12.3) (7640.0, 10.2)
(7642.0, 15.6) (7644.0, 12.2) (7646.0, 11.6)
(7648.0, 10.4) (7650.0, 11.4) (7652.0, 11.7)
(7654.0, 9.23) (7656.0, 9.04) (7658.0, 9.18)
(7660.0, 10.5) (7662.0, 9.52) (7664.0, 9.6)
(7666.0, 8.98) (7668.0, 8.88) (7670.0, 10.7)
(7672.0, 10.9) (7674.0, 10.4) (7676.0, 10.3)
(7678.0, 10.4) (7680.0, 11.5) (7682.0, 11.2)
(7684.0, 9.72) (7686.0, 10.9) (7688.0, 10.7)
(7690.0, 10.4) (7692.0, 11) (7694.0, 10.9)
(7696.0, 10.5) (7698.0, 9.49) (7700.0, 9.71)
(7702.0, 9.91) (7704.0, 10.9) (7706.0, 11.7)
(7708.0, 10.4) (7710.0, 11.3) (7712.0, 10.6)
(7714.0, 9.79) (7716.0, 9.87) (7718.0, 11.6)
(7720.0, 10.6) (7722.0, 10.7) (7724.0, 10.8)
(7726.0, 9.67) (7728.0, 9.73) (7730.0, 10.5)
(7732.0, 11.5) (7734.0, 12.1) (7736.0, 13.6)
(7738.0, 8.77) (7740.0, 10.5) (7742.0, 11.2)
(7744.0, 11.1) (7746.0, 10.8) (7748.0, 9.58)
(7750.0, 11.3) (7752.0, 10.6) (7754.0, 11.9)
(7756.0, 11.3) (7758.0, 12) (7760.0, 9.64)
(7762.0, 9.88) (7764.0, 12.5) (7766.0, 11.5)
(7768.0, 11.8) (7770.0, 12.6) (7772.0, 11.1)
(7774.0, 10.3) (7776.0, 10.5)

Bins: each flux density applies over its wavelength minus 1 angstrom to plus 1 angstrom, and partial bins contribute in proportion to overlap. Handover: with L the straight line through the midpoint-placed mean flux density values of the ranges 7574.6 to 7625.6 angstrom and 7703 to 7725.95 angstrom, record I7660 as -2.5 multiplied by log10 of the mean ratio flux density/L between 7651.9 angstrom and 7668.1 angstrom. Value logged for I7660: 0.11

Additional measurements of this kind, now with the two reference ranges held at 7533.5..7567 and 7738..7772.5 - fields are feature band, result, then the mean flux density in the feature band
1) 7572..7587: 0.047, 10.8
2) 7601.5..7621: 0.123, 9.99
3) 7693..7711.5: 0.058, 10.5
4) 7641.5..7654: -0.058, 11.8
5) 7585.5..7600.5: 0.011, 11.1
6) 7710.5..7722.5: 0.055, 10.6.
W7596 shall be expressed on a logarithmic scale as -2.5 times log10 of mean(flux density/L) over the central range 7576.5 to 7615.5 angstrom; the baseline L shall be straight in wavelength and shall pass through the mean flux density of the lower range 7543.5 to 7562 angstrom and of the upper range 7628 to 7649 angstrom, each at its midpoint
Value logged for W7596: 0.09 mag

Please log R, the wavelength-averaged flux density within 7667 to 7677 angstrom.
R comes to 10.2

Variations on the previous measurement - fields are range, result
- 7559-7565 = 10.9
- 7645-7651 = 11.1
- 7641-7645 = 13.9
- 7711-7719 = 10.5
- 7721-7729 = 10.2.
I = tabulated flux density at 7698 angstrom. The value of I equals 9.49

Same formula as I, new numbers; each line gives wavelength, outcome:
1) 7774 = 10.3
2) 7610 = 12.2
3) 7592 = 12.2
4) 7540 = 11.5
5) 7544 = 12.9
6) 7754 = 11.9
